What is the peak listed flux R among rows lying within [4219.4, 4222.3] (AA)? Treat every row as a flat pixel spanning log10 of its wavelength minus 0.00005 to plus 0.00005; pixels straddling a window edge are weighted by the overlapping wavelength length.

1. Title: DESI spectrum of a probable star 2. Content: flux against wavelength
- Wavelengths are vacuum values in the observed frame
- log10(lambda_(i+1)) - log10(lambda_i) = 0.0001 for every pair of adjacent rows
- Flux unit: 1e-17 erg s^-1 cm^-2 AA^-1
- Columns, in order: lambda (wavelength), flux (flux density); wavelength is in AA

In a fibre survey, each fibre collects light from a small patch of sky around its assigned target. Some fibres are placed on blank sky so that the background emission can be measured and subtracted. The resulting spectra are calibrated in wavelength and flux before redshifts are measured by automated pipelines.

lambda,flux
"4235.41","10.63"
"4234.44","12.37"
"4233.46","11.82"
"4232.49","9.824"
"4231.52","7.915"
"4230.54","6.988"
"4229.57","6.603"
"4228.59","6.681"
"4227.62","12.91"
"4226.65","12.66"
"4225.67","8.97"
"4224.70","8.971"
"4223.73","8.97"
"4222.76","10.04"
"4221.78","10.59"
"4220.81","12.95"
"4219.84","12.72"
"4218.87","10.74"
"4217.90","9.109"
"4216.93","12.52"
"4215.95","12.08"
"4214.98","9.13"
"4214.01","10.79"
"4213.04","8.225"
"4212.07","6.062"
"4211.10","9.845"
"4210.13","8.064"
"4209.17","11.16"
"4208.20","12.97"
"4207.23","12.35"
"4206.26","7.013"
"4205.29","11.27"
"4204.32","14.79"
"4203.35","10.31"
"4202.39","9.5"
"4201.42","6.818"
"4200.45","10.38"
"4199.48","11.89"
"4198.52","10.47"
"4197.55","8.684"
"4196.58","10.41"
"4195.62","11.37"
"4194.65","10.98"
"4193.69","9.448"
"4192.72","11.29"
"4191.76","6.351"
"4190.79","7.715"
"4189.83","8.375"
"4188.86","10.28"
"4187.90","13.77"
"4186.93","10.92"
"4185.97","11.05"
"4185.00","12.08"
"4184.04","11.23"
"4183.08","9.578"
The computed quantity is 12.95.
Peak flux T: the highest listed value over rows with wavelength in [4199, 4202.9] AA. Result 11.89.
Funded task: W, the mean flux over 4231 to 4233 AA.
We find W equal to 8.9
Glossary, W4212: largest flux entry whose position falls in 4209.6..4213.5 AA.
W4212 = 9.845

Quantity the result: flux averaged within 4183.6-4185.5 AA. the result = 11.6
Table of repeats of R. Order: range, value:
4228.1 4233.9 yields 11.82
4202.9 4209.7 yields 14.79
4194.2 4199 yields 11.37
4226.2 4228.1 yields 12.91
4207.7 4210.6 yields 12.97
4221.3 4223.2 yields 10.59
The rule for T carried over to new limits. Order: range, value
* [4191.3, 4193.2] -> 11.29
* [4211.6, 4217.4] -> 12.52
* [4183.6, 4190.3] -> 13.77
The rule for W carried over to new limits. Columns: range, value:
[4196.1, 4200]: 10.4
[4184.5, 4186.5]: 11.6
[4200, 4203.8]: 9.24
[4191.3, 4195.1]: 9.54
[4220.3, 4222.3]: 11.7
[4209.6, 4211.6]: 9.03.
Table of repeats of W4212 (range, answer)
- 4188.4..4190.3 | 10.28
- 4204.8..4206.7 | 11.27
